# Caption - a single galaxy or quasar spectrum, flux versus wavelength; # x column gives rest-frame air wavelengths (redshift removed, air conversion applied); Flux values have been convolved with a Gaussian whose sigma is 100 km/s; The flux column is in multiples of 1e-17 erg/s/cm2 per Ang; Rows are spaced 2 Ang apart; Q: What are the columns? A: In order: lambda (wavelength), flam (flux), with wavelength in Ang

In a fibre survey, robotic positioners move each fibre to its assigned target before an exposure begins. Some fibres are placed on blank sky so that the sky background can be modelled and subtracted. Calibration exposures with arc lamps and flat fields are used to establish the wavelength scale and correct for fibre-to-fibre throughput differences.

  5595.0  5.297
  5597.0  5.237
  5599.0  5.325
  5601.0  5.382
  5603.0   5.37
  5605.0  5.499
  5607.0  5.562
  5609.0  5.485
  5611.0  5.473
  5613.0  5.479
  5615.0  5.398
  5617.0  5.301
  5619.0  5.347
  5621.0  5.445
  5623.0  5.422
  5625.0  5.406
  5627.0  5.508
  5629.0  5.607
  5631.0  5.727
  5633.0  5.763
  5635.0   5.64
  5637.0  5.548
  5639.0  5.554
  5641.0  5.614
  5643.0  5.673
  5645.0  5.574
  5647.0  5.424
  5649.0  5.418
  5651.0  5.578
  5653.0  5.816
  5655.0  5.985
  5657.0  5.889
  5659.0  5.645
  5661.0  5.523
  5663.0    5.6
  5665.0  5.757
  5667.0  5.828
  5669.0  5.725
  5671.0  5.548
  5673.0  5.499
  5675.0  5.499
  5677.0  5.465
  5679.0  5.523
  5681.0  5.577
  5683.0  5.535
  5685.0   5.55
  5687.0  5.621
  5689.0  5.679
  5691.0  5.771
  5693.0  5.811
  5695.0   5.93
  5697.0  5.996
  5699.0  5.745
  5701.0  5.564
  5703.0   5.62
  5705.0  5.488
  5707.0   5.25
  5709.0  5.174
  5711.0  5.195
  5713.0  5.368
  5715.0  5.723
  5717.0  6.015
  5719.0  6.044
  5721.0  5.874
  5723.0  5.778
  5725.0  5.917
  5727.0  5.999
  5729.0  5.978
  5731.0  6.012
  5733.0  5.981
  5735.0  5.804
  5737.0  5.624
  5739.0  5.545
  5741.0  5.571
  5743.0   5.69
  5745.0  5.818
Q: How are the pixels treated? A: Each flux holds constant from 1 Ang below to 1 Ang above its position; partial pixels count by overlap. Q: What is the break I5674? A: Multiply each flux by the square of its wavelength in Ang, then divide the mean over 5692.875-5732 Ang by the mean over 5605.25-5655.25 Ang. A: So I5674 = 1.1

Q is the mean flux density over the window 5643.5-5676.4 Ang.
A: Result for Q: 5.64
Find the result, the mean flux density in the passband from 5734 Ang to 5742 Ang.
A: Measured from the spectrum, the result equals 5.64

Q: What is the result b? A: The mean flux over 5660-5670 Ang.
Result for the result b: 5.69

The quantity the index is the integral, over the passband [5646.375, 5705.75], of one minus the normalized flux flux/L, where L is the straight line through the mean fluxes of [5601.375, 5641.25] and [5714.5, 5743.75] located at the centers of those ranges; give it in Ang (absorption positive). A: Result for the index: 0.2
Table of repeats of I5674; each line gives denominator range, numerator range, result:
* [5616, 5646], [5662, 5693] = 1.03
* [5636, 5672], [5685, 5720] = 1.02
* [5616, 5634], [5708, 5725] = 1.06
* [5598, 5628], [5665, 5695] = 1.06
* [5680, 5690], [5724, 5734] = 1.09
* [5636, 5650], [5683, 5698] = 1.05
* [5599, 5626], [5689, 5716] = 1.06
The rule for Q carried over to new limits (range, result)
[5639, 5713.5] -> 5.61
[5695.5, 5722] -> 5.63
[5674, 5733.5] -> 5.69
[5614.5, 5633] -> 5.48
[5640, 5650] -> 5.54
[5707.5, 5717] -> 5.43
